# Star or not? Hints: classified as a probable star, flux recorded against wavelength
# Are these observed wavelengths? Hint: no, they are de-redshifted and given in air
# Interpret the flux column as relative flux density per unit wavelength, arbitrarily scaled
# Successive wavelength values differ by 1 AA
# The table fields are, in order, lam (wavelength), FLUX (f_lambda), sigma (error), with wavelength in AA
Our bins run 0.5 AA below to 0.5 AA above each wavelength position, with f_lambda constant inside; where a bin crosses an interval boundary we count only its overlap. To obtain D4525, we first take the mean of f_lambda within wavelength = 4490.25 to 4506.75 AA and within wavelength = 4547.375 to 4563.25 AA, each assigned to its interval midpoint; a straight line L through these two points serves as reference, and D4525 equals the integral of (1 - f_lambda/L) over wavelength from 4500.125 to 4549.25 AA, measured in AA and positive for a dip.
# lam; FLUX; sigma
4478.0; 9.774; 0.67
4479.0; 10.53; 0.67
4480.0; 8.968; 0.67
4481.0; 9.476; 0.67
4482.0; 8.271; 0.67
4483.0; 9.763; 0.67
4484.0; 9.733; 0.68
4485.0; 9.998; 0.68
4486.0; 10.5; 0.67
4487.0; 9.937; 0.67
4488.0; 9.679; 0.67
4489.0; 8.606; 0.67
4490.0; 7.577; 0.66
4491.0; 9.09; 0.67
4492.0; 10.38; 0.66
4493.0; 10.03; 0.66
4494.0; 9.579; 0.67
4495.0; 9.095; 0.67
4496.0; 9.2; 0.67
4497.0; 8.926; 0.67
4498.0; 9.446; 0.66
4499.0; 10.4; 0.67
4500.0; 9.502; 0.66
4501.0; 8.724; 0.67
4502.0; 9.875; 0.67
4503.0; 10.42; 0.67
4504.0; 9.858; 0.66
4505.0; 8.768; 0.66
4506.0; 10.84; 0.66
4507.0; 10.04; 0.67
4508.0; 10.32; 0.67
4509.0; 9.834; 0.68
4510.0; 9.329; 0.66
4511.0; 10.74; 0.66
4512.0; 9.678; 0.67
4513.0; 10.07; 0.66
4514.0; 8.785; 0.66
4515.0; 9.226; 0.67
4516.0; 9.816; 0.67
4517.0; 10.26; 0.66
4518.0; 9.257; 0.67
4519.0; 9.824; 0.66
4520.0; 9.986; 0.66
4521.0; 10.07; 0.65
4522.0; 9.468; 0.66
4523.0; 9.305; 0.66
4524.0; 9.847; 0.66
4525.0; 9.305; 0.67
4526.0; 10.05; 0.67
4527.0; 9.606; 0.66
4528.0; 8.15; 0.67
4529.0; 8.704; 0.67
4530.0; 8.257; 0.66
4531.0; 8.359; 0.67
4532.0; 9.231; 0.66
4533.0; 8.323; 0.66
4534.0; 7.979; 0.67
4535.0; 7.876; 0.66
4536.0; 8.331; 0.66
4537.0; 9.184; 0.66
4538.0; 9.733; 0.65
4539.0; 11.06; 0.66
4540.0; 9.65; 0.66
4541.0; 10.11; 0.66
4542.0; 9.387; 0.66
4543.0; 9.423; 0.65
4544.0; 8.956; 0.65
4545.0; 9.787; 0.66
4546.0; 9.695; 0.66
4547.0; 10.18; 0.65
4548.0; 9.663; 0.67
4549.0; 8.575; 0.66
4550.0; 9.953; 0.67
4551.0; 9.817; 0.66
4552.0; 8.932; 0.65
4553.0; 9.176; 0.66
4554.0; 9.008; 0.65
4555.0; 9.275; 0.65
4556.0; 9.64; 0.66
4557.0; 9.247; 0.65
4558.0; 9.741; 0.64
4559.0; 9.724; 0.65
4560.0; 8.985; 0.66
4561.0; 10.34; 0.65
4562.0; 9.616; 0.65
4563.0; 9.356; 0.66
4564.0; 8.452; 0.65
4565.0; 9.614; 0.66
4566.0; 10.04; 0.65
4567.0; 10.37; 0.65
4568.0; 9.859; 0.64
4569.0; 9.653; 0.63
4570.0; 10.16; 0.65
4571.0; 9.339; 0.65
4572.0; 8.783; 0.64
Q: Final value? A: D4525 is 0.3 AA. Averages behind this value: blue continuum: 9.61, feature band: 9.47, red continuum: 9.45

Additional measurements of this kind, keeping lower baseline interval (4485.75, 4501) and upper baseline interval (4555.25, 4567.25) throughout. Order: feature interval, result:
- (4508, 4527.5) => -0.51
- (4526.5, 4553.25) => 0.94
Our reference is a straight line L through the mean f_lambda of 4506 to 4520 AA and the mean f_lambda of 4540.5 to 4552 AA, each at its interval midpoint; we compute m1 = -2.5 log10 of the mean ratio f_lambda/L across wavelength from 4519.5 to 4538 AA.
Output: 0.08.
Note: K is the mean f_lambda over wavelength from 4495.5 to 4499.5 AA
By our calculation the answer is 9.49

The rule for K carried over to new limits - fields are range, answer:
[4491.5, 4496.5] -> 9.66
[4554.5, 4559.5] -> 9.53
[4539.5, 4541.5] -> 9.88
